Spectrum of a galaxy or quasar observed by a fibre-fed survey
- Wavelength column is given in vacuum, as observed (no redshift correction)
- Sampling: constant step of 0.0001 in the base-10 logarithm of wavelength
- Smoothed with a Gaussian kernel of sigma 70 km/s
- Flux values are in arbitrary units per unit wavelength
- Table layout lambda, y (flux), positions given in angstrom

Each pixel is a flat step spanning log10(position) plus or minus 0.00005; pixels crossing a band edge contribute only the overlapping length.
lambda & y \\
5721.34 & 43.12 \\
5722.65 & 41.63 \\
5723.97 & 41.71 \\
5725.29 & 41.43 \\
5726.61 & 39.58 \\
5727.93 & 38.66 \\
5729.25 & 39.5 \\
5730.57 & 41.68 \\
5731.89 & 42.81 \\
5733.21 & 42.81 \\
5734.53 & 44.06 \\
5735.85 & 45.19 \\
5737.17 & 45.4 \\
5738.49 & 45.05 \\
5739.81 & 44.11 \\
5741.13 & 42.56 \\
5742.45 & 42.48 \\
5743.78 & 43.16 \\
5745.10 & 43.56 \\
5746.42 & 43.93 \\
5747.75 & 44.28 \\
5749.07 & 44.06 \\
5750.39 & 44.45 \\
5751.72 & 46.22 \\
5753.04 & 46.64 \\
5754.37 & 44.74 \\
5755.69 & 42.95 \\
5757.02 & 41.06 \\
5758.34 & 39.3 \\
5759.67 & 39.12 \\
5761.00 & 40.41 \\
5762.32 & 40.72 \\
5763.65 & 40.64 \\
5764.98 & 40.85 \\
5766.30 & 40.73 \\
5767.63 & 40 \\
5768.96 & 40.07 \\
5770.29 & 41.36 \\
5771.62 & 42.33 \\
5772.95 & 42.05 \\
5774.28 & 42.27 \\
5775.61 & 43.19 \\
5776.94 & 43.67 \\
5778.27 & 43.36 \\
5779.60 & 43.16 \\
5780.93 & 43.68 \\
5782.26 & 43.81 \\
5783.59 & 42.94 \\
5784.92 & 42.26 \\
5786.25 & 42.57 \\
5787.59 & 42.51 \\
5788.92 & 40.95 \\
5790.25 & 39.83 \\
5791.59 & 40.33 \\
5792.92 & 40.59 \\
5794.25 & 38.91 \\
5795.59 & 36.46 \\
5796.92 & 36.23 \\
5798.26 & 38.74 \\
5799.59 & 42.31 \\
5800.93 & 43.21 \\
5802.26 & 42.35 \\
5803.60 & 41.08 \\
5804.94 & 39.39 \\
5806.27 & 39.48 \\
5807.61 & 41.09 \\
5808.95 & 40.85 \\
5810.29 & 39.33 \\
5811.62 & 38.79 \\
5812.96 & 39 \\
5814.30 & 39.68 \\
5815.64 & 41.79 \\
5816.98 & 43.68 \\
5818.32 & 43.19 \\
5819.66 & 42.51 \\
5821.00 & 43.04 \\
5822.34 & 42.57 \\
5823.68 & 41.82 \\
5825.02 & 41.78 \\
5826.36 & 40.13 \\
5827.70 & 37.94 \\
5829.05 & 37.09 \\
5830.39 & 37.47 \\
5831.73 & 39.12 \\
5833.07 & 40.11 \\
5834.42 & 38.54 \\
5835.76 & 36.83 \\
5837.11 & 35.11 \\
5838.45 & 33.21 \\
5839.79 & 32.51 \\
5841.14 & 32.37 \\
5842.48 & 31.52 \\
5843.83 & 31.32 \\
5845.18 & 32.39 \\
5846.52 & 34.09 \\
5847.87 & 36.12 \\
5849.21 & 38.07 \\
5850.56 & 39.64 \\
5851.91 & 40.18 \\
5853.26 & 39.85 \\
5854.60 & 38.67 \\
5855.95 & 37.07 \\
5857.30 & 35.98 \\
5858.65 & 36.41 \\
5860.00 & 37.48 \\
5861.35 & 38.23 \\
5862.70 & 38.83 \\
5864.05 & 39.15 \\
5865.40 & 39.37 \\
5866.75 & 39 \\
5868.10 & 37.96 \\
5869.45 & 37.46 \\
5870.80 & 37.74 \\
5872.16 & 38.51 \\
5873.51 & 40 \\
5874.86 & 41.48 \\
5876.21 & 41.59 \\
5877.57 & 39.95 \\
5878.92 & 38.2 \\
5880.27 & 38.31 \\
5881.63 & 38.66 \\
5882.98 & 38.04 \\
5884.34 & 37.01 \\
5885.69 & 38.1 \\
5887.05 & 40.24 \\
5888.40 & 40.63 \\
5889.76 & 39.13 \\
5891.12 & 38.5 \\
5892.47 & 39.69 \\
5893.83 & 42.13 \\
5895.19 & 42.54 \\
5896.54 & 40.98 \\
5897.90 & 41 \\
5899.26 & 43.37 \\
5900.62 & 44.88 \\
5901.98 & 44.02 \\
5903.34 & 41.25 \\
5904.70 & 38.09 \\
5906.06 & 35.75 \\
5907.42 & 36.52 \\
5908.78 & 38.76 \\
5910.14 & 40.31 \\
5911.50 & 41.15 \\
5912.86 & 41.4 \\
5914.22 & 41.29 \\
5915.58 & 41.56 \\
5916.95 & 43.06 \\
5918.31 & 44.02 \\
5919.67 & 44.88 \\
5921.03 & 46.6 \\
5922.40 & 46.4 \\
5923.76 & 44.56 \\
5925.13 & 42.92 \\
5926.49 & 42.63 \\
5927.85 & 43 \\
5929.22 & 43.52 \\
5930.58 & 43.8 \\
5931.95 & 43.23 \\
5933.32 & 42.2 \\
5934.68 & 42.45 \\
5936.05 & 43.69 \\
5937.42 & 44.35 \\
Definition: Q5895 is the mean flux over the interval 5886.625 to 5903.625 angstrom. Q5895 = 41.4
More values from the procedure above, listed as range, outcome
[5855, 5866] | 37.8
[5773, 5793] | 42.4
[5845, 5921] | 39.6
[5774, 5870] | 39.3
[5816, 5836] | 40.5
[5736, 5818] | 41.8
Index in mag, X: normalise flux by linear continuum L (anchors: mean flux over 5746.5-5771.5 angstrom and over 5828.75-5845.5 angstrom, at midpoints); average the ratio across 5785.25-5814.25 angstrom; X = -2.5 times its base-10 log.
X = -0.05 mag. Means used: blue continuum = 42.1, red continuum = 35.2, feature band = 40.2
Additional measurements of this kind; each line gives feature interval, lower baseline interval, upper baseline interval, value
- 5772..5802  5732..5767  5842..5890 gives 0.00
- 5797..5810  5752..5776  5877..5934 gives 0.02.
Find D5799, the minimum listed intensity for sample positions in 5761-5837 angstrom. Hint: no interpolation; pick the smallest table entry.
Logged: 36.23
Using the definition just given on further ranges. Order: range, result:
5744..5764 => 39.12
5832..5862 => 31.32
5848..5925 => 35.75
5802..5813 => 38.79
